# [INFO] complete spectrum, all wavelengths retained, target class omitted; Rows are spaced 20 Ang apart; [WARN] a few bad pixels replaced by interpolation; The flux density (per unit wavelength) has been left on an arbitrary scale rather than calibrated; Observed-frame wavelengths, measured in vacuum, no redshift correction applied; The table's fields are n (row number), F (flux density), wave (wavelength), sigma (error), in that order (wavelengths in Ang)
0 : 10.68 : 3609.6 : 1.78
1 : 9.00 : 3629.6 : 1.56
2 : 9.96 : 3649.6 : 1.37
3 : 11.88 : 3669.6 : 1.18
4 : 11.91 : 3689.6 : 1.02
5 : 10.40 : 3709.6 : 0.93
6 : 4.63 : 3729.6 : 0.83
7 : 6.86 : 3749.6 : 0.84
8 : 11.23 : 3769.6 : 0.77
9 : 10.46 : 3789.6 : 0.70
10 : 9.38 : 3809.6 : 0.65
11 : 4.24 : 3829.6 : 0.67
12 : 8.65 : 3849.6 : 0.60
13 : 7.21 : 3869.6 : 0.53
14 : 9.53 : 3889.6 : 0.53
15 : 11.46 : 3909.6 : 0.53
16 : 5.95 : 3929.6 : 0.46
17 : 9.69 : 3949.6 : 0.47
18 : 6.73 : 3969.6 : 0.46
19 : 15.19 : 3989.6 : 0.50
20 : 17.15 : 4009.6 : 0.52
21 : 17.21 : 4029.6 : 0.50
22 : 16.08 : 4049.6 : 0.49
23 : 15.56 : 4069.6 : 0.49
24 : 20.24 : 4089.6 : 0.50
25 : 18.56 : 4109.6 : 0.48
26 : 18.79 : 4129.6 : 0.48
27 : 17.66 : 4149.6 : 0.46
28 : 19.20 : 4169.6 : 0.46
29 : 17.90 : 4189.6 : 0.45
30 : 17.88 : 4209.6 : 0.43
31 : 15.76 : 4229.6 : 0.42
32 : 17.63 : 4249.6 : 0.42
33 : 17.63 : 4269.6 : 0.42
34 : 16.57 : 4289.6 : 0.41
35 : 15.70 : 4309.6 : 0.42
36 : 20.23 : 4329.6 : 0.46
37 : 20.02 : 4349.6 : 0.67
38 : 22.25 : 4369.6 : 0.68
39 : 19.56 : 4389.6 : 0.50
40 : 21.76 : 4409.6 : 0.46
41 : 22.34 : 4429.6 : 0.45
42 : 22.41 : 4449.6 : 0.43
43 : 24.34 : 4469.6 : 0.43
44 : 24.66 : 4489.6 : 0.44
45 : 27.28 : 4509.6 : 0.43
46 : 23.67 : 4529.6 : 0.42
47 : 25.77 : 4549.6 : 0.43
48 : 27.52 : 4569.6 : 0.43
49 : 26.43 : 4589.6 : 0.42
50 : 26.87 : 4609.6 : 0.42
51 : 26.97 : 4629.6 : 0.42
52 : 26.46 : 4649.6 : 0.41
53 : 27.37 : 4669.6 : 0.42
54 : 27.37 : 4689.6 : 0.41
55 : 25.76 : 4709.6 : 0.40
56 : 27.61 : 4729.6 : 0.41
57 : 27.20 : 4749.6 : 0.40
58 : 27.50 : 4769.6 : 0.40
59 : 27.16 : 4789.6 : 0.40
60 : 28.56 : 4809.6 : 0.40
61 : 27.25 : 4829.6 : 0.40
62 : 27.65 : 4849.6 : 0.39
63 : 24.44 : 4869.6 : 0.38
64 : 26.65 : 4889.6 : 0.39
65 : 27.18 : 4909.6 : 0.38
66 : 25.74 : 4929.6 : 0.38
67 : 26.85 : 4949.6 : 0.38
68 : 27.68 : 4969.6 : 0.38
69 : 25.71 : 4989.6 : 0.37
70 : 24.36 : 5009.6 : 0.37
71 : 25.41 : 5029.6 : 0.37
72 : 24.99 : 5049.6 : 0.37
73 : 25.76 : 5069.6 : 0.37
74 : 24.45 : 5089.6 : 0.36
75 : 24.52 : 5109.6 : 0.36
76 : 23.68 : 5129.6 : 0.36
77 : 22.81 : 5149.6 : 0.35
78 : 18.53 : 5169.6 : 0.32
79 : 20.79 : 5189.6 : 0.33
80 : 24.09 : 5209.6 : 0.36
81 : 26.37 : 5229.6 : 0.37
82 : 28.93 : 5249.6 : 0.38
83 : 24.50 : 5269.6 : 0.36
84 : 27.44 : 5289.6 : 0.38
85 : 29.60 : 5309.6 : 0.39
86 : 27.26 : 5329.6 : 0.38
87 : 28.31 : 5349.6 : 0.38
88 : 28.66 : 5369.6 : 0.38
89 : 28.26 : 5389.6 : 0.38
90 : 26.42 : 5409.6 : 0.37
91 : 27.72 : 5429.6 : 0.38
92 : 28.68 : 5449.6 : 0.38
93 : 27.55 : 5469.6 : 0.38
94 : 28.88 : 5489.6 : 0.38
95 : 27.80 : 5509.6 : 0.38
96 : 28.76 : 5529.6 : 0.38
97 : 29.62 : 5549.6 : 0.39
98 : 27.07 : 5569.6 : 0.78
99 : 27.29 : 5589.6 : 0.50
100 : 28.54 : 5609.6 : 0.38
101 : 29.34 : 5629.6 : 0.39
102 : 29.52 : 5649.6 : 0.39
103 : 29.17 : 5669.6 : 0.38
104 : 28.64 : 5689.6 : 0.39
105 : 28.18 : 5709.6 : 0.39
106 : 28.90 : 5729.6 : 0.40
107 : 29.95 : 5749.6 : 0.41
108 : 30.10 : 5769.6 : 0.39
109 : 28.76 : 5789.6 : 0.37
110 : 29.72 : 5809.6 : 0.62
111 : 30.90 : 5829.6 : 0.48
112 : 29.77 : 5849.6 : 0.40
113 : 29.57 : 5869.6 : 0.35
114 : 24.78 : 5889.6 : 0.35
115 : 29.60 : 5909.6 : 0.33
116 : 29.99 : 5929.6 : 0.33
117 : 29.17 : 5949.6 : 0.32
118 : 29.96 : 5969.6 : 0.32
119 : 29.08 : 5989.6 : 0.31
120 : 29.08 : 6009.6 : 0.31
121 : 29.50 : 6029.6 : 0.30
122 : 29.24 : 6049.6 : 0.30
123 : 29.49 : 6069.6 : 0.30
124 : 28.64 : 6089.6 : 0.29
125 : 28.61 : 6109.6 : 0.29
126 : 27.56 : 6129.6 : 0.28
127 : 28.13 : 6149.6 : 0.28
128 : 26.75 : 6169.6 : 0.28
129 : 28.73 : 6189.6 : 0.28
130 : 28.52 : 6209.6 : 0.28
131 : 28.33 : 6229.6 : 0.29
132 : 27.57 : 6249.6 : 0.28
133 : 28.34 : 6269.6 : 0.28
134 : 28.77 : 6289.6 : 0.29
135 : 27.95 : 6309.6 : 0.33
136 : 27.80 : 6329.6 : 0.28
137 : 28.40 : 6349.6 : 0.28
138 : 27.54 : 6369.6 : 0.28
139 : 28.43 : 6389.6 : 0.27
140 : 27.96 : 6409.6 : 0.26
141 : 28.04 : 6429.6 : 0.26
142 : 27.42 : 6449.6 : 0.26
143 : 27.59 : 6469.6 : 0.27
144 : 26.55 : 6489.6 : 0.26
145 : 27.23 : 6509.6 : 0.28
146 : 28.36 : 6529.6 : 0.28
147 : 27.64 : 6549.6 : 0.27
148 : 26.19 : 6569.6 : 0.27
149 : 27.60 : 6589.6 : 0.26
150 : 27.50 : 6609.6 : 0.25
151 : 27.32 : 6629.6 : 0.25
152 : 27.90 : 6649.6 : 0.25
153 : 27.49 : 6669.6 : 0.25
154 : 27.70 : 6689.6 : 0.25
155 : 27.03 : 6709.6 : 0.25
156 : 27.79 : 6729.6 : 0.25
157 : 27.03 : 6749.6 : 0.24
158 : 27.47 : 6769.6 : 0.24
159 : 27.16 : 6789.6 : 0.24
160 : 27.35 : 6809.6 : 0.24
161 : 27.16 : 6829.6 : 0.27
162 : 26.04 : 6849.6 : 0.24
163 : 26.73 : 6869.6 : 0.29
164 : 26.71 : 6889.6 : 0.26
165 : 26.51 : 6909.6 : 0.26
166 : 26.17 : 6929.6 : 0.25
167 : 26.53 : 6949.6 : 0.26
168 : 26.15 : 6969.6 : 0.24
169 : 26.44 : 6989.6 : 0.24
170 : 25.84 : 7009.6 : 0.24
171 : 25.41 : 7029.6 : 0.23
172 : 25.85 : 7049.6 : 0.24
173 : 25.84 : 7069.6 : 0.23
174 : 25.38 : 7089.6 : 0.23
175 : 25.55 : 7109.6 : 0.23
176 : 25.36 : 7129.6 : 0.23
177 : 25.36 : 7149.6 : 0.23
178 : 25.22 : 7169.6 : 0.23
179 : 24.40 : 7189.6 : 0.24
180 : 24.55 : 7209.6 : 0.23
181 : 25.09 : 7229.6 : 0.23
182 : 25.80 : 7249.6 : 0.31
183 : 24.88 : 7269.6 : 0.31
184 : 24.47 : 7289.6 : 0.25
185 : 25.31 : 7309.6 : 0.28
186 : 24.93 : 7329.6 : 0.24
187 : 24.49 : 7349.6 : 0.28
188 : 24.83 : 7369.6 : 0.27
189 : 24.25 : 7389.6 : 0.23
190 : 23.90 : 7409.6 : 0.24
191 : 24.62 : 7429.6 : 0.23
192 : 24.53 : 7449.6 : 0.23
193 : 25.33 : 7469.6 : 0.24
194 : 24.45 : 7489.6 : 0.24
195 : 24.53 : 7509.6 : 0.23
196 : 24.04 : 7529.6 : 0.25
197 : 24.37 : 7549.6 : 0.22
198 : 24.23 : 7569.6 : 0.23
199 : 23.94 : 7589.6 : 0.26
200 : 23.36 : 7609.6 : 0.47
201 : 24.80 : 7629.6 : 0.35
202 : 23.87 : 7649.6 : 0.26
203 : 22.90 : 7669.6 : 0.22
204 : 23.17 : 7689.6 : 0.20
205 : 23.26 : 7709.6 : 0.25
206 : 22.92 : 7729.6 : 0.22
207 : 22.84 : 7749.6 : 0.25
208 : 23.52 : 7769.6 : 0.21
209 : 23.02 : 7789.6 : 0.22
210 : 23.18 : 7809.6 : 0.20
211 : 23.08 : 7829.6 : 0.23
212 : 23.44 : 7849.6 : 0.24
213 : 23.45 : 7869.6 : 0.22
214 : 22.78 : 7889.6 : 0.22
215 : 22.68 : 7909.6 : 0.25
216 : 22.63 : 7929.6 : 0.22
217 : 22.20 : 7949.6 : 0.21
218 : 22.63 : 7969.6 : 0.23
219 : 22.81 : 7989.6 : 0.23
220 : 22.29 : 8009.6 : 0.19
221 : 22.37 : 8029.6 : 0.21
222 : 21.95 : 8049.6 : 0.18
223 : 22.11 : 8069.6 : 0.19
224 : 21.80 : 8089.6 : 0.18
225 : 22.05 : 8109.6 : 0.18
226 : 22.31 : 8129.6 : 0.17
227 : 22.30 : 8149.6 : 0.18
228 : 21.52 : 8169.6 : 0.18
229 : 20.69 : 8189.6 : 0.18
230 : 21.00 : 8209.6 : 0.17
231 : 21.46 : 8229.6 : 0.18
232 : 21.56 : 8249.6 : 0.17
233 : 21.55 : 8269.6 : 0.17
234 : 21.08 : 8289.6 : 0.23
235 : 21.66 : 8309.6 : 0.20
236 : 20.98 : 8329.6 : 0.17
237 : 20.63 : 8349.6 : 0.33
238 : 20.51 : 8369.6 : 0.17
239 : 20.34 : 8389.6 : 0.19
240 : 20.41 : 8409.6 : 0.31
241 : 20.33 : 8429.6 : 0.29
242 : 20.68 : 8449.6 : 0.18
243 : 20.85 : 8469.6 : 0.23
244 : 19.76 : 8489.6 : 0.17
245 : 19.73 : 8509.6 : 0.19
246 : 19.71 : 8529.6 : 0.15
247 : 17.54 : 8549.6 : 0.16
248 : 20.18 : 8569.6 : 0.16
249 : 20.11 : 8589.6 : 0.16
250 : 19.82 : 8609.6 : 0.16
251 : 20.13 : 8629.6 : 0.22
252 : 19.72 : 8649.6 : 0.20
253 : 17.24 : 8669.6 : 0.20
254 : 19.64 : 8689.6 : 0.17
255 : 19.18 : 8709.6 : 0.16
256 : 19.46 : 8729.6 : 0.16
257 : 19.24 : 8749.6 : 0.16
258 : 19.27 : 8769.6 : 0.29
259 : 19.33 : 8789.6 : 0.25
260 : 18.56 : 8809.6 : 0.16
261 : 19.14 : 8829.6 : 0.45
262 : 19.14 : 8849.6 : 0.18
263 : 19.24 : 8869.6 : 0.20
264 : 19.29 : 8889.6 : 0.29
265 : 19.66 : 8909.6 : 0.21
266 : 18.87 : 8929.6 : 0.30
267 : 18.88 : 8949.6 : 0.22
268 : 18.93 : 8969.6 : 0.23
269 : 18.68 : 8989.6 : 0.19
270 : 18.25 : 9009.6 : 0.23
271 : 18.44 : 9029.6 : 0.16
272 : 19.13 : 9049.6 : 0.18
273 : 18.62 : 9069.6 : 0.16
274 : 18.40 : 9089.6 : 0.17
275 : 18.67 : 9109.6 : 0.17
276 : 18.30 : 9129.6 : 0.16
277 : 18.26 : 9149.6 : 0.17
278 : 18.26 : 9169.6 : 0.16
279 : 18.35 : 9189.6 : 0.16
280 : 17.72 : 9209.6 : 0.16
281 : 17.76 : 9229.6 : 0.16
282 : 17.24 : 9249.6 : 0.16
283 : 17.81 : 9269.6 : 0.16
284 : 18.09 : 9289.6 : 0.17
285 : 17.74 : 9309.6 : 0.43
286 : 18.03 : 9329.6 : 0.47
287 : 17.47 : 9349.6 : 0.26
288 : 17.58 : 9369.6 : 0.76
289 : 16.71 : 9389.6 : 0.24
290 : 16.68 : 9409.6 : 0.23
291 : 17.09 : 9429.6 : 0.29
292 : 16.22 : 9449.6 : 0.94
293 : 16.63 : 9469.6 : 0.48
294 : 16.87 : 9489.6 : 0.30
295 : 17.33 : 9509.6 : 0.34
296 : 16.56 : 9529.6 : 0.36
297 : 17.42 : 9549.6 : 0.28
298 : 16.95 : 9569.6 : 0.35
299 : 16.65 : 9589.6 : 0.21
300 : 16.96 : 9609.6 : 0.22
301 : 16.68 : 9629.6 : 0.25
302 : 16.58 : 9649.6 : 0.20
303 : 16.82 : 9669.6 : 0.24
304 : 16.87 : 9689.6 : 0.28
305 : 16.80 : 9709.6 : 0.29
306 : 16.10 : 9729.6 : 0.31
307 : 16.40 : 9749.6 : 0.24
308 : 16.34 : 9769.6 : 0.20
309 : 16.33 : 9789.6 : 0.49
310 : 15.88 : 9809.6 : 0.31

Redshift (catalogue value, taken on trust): 0.000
